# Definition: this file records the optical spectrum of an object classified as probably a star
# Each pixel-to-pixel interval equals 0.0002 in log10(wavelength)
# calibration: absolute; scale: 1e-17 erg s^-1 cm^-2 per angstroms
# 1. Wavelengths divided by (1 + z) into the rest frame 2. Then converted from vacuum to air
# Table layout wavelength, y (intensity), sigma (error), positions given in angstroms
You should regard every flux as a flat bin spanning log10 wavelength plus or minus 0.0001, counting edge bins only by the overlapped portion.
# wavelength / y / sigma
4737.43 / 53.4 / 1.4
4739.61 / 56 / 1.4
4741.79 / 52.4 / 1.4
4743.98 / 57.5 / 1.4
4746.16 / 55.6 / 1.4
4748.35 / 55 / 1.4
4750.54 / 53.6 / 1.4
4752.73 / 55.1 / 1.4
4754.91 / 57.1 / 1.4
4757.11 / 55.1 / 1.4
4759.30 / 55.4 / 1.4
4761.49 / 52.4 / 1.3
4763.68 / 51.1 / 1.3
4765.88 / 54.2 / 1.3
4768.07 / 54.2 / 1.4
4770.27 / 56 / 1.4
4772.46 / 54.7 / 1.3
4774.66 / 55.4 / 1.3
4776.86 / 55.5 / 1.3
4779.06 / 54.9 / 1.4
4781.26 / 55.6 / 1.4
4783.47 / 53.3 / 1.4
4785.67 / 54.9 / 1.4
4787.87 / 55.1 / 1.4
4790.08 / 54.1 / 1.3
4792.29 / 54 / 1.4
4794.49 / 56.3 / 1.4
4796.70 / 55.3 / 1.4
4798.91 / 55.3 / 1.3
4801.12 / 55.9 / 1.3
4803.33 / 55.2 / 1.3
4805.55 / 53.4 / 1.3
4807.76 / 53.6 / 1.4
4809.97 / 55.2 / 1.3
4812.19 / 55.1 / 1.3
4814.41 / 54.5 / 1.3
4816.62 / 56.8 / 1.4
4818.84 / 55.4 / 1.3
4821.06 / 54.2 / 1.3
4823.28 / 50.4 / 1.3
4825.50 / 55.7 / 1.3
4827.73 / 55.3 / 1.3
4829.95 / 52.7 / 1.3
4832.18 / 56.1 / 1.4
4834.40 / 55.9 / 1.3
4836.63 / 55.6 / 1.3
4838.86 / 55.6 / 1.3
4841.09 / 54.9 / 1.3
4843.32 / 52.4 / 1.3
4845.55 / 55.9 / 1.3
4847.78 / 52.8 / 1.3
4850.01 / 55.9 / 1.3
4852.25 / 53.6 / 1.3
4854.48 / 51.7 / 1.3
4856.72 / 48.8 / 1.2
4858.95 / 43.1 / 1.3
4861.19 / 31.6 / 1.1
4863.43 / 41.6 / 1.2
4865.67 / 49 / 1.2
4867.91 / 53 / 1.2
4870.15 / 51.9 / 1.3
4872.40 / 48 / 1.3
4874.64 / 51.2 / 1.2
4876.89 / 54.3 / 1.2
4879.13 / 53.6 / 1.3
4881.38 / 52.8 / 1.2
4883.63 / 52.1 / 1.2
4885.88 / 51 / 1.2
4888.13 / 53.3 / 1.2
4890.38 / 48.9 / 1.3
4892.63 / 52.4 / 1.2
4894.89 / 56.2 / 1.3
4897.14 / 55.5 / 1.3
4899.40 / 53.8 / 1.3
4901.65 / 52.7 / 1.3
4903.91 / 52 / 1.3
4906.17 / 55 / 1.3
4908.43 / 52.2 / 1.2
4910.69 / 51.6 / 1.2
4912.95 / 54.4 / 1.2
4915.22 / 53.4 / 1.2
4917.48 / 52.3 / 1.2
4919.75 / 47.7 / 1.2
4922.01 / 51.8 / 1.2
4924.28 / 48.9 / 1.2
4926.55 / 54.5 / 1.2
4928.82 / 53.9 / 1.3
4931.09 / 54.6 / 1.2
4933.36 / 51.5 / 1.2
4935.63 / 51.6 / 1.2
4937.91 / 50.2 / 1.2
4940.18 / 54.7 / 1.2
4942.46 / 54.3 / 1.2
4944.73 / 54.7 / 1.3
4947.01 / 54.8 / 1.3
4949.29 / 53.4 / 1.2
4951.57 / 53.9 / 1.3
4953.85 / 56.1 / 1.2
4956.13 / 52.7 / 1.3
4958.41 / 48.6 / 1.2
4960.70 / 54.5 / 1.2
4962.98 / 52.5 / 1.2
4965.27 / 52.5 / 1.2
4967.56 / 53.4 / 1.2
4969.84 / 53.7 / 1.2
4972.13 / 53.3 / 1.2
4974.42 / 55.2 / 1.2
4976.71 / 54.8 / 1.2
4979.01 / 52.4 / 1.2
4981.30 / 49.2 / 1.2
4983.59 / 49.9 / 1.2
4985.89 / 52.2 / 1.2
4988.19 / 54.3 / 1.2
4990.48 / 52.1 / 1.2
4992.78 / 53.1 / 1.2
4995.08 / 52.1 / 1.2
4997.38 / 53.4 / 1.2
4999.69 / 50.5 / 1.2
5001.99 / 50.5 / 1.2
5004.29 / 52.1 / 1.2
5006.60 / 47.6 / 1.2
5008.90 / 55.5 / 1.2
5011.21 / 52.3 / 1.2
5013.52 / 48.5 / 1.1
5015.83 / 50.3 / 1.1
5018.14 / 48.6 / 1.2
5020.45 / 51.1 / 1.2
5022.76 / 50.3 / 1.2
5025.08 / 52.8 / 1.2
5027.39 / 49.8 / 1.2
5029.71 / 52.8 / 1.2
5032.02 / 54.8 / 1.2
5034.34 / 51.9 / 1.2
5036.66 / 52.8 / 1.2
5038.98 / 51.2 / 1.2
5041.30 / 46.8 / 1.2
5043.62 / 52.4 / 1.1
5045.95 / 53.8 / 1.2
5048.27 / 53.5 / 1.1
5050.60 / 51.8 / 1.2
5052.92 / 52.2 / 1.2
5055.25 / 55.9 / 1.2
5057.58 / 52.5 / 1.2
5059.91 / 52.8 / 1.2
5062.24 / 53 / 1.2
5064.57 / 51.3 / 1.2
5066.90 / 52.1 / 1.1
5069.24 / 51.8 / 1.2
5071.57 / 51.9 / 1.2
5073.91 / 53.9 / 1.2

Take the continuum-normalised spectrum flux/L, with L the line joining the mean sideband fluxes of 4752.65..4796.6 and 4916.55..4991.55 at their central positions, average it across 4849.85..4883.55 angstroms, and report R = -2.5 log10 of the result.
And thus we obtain 0.09 mag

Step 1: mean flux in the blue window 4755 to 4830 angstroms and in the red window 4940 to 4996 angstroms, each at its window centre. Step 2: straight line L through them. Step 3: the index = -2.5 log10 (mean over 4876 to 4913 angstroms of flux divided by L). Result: 0.02 mag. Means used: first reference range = 54.7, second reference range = 53.1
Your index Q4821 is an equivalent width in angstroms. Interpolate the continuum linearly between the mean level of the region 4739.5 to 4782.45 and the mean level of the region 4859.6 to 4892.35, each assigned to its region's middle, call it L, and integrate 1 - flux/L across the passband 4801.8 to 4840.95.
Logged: -2.10 angstroms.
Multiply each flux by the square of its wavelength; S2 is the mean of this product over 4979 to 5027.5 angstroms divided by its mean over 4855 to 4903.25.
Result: 1.1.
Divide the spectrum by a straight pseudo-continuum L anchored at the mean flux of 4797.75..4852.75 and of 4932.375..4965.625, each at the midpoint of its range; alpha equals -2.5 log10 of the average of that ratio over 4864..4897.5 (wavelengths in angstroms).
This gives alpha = 0.04 mag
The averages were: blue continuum 54.7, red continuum 53.1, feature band 52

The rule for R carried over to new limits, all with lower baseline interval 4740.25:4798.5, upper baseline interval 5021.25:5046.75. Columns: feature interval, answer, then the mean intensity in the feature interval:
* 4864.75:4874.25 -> 0.064 mag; 50.6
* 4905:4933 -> 0.011 mag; 52.5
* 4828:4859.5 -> 0.009 mag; 53.5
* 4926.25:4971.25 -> -0.012 mag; 53.3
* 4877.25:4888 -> 0.018 mag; 52.6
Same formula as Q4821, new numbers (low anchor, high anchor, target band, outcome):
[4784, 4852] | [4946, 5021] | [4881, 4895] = 0.4 angstroms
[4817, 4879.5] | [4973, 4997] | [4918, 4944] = 0.0 angstroms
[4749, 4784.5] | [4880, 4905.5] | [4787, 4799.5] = -0.2 angstroms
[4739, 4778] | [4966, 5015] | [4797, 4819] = -0.3 angstroms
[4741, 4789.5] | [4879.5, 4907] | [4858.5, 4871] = 2.0 angstroms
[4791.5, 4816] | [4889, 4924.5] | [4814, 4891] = 2.6 angstroms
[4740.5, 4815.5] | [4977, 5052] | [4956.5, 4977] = -0.3 angstroms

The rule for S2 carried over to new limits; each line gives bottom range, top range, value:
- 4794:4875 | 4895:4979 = 1.05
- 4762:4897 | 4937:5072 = 1.06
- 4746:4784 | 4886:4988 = 1.04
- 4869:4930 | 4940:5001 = 1.04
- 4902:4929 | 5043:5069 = 1.07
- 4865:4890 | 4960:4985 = 1.06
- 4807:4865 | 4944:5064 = 1.07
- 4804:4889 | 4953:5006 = 1.06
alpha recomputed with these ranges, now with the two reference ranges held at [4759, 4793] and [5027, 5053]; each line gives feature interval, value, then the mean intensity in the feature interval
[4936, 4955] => -0.02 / 53.9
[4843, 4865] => 0.11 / 48.6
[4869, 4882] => 0.03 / 51.9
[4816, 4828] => -0.01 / 54.5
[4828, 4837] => -0.02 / 55.1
